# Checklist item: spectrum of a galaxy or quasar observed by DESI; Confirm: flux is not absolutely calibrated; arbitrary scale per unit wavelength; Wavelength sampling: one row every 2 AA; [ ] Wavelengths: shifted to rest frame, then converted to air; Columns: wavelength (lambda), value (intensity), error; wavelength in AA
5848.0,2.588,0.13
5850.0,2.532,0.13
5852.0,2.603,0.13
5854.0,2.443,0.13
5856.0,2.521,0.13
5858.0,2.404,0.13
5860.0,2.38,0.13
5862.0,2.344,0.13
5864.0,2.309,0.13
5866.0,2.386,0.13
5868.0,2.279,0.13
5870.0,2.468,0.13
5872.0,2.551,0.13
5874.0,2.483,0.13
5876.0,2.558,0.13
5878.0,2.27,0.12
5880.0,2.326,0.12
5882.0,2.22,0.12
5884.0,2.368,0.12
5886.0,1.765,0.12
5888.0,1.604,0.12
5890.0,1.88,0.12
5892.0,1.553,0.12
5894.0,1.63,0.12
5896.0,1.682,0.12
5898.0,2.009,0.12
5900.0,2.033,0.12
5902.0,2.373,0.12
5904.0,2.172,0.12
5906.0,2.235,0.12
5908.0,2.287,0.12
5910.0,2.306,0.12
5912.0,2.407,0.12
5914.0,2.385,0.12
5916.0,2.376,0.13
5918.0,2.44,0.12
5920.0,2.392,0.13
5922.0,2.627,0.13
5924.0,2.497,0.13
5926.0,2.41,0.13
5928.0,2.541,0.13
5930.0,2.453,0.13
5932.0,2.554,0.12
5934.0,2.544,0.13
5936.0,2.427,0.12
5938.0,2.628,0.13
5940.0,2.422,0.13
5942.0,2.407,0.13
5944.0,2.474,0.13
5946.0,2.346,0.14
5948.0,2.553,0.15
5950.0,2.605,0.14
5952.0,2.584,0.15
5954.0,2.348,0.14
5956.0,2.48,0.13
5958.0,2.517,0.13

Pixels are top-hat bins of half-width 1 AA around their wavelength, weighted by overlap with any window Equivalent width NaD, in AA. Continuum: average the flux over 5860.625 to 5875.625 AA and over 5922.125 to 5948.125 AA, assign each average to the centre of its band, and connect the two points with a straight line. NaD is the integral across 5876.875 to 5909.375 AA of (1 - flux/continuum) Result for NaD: 5.4 AA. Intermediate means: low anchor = 2.41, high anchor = 2.48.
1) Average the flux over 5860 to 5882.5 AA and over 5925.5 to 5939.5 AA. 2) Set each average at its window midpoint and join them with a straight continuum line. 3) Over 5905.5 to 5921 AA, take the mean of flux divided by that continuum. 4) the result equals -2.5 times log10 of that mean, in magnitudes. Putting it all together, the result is 0.05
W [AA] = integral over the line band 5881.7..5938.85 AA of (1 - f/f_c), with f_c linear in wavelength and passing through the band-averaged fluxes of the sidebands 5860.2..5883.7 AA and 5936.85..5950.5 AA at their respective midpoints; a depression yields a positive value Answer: 4.8 AA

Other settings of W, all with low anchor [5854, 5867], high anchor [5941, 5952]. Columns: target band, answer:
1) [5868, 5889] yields 1.31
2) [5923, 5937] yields -0.12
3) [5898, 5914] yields 1.26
